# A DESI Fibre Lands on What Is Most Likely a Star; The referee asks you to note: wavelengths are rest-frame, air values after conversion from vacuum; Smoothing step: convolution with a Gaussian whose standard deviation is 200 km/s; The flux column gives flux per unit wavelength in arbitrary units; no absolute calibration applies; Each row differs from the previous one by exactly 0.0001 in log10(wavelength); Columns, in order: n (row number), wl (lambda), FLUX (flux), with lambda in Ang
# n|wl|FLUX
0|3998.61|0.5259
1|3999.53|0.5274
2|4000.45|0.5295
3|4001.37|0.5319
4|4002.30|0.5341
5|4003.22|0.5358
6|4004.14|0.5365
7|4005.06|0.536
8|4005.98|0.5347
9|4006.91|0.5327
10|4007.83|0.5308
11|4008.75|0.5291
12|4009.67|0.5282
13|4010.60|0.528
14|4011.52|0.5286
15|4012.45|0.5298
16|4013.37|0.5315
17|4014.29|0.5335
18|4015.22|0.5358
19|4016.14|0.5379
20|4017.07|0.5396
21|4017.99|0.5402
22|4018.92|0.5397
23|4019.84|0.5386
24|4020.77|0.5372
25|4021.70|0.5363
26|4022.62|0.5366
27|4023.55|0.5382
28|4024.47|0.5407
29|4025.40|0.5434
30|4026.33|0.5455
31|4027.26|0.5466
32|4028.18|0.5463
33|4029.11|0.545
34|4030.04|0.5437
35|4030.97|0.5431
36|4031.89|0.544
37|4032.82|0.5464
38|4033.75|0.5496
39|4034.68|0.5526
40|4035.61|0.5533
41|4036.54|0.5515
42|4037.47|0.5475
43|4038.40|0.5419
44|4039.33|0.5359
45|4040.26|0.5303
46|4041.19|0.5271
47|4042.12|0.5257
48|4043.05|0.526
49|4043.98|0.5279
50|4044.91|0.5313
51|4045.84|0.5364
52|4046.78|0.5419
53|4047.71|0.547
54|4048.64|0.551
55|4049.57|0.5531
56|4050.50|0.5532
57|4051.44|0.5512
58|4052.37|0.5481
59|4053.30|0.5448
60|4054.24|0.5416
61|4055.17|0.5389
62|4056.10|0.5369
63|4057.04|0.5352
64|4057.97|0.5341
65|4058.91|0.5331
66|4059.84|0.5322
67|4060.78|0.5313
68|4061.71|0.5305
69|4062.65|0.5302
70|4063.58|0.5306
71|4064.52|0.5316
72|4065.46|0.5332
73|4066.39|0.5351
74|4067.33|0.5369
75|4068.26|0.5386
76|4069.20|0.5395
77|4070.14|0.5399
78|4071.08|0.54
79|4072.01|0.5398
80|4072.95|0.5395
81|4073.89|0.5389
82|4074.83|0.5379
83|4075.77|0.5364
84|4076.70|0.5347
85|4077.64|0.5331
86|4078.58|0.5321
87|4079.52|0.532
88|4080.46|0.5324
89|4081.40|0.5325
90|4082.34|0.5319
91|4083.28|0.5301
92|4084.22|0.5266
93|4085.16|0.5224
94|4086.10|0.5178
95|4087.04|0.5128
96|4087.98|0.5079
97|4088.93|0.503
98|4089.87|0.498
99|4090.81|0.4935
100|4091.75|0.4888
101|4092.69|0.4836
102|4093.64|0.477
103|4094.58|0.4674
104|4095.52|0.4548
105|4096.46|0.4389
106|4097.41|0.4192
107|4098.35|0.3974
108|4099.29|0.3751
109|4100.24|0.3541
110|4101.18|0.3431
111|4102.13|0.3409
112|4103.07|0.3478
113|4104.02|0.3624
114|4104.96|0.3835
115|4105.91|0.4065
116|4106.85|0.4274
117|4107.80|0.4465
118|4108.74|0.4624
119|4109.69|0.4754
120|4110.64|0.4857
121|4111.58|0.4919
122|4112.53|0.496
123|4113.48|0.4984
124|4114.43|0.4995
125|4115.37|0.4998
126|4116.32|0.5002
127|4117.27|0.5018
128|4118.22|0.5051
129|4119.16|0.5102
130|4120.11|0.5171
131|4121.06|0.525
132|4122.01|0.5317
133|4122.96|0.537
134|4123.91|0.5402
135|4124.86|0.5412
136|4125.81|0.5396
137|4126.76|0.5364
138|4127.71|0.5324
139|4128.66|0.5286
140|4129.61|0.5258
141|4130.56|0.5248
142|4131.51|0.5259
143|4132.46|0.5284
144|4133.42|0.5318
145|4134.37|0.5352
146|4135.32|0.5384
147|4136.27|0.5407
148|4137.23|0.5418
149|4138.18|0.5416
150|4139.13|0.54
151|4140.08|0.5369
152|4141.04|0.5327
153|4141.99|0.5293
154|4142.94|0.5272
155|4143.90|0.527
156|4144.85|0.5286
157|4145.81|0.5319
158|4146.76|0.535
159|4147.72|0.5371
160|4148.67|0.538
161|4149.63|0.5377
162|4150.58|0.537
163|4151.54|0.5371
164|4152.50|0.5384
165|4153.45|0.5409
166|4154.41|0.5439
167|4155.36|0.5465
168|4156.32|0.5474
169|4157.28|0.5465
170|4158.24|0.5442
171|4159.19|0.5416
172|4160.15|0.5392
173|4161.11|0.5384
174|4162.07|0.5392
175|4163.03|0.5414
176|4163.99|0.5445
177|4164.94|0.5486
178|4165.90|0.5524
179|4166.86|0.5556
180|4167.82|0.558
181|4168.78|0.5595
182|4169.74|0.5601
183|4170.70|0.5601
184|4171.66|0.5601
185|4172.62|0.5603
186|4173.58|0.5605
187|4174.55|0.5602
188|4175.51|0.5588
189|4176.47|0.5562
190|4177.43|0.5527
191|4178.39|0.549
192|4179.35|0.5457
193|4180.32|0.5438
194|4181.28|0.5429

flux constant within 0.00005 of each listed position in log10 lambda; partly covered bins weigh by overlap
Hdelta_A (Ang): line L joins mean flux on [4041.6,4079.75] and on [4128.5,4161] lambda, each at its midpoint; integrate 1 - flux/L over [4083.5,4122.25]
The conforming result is 5.3 Ang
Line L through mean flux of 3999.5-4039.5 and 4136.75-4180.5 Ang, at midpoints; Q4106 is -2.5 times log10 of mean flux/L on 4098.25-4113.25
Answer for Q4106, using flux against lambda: 0.29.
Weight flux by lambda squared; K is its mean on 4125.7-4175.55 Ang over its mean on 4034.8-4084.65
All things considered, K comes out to 1.1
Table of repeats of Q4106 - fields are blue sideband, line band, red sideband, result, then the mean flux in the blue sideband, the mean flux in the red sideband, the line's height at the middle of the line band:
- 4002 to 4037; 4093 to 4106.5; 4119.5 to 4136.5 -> 0.32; 0.539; 0.532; 0.534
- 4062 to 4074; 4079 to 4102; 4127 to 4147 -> 0.13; 0.536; 0.533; 0.535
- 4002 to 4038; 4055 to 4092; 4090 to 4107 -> -0.16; 0.539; 0.416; 0.455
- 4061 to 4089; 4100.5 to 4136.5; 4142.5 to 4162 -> 0.10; 0.531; 0.538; 0.535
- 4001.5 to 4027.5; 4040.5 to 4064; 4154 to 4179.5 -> 0.00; 0.536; 0.551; 0.539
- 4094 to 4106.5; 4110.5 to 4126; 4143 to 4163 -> -0.16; 0.393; 0.538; 0.443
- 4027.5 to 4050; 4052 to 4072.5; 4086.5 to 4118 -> -0.06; 0.542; 0.45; 0.508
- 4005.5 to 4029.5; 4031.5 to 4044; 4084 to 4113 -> -0.05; 0.537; 0.448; 0.514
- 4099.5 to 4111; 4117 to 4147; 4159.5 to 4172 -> -0.14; 0.401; 0.55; 0.467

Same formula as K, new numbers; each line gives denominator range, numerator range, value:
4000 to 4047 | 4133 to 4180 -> 1.08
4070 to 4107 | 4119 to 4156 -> 1.15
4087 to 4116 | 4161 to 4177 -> 1.28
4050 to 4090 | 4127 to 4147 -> 1.03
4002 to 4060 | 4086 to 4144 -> 0.94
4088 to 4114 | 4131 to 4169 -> 1.26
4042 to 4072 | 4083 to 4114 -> 0.86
